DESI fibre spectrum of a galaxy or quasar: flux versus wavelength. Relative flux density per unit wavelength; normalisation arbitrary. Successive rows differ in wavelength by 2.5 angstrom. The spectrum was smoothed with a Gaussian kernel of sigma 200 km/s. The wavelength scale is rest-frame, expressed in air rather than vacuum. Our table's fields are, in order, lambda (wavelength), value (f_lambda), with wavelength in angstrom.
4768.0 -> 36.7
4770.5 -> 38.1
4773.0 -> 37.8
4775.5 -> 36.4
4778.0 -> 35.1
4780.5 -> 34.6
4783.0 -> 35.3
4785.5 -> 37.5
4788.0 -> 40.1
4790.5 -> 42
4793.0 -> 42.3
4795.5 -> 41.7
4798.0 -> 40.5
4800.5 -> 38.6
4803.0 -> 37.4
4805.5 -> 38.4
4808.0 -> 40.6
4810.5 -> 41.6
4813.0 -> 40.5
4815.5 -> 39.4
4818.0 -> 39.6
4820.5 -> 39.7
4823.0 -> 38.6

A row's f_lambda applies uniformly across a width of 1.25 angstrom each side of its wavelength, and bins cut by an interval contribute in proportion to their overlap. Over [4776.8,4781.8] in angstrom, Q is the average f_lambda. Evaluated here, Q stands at 34.9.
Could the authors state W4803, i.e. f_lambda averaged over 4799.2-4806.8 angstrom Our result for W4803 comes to 38.2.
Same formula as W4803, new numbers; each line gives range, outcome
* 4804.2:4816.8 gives 40.1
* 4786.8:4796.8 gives 41.5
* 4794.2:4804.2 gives 39.6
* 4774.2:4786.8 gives 35.8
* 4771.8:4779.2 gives 36.4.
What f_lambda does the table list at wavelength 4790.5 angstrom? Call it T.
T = 42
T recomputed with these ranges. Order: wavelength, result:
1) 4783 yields 35.3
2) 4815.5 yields 39.4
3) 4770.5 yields 38.1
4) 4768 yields 36.7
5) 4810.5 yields 41.6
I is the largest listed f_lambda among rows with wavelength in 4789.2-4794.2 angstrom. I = 42.3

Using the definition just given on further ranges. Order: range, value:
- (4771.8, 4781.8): 37.8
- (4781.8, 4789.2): 40.1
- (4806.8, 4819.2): 41.6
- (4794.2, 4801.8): 41.7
